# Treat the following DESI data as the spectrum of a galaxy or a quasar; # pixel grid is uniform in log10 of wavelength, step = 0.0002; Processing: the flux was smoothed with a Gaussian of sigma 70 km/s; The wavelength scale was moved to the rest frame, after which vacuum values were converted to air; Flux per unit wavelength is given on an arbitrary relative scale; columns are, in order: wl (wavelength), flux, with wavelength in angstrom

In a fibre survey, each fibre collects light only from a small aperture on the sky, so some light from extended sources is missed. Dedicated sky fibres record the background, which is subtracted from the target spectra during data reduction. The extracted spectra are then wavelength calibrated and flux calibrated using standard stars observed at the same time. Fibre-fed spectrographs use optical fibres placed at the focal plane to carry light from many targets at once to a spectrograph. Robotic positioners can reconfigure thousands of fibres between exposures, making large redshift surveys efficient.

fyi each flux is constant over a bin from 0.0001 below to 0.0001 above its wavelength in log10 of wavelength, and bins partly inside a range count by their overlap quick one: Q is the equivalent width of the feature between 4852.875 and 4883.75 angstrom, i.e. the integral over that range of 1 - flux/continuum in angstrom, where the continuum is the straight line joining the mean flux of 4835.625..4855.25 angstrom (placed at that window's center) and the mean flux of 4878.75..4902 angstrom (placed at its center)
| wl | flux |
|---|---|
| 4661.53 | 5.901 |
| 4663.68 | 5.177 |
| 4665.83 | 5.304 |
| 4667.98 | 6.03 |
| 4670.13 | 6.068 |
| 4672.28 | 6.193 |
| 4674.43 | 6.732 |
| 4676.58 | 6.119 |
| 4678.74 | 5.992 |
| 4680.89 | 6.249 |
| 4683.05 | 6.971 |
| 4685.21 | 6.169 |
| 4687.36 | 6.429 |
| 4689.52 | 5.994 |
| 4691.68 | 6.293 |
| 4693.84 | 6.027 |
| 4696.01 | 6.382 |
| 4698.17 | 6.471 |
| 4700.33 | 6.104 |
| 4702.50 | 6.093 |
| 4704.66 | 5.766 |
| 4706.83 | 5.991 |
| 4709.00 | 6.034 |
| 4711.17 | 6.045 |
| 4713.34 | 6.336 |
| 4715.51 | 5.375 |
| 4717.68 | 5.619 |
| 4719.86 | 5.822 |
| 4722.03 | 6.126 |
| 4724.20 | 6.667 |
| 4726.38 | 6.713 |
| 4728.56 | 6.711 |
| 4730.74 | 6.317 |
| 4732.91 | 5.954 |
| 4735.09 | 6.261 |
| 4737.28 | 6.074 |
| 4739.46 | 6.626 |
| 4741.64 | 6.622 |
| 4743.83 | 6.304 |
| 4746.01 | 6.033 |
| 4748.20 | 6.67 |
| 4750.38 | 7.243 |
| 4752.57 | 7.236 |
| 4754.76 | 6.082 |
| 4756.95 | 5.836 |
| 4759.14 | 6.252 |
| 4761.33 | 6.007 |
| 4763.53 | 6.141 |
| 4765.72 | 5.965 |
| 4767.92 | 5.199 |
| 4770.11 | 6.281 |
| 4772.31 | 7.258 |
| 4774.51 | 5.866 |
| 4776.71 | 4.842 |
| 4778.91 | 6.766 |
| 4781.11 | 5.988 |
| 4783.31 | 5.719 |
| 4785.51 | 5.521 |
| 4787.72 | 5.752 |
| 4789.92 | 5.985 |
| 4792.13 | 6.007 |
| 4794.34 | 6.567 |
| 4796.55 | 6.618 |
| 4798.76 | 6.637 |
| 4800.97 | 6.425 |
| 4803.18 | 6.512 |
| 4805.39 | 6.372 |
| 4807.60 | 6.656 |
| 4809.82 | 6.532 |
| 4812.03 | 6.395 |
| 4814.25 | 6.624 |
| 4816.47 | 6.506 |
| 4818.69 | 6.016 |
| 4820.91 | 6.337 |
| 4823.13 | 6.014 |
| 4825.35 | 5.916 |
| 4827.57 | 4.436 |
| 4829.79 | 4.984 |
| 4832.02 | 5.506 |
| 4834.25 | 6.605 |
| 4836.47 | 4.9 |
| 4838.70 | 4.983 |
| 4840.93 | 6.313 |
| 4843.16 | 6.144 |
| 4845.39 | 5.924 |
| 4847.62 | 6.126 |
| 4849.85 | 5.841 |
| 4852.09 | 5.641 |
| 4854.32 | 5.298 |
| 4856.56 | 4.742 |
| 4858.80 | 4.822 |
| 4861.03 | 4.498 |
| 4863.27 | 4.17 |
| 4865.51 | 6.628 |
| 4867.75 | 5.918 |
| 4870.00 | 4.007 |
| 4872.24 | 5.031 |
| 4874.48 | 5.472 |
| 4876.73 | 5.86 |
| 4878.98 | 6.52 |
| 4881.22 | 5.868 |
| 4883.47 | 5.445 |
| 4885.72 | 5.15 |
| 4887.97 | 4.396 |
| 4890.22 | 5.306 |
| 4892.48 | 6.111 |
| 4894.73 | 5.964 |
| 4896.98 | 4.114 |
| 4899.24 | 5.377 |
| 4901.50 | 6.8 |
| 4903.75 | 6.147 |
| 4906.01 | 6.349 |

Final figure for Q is 1.5 angstrom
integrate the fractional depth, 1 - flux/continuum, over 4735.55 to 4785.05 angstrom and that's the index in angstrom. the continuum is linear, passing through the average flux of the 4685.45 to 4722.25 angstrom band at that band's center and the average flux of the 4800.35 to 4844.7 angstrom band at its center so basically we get -1.5 angstrom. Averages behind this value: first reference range 6.05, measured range 6.22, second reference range 6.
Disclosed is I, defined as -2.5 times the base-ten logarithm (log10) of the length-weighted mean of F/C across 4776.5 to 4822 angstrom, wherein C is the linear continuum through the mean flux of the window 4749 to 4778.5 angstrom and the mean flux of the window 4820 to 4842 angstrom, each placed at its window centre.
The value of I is -0.07 mag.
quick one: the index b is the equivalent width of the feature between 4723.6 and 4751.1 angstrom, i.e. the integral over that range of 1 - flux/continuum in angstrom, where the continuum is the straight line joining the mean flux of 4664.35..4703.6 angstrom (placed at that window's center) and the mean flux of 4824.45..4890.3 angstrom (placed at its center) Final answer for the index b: -2.4 angstrom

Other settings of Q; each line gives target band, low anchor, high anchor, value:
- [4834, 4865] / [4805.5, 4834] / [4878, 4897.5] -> 2.0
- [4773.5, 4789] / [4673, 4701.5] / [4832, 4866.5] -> 0.2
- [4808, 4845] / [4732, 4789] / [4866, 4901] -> -0.9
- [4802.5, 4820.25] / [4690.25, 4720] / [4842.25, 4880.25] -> -2.6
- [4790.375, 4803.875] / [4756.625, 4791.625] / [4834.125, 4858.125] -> -1.3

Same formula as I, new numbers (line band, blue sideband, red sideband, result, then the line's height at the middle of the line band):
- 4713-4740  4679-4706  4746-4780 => 0.01 mag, 6.24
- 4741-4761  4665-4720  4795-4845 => -0.06 mag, 6.09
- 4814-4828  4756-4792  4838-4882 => -0.06 mag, 5.71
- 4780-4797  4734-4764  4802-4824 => 0.07 mag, 6.4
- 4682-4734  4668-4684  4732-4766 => 0.02 mag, 6.32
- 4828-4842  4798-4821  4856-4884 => 0.09 mag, 5.98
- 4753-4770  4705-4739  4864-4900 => -0.01 mag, 5.96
